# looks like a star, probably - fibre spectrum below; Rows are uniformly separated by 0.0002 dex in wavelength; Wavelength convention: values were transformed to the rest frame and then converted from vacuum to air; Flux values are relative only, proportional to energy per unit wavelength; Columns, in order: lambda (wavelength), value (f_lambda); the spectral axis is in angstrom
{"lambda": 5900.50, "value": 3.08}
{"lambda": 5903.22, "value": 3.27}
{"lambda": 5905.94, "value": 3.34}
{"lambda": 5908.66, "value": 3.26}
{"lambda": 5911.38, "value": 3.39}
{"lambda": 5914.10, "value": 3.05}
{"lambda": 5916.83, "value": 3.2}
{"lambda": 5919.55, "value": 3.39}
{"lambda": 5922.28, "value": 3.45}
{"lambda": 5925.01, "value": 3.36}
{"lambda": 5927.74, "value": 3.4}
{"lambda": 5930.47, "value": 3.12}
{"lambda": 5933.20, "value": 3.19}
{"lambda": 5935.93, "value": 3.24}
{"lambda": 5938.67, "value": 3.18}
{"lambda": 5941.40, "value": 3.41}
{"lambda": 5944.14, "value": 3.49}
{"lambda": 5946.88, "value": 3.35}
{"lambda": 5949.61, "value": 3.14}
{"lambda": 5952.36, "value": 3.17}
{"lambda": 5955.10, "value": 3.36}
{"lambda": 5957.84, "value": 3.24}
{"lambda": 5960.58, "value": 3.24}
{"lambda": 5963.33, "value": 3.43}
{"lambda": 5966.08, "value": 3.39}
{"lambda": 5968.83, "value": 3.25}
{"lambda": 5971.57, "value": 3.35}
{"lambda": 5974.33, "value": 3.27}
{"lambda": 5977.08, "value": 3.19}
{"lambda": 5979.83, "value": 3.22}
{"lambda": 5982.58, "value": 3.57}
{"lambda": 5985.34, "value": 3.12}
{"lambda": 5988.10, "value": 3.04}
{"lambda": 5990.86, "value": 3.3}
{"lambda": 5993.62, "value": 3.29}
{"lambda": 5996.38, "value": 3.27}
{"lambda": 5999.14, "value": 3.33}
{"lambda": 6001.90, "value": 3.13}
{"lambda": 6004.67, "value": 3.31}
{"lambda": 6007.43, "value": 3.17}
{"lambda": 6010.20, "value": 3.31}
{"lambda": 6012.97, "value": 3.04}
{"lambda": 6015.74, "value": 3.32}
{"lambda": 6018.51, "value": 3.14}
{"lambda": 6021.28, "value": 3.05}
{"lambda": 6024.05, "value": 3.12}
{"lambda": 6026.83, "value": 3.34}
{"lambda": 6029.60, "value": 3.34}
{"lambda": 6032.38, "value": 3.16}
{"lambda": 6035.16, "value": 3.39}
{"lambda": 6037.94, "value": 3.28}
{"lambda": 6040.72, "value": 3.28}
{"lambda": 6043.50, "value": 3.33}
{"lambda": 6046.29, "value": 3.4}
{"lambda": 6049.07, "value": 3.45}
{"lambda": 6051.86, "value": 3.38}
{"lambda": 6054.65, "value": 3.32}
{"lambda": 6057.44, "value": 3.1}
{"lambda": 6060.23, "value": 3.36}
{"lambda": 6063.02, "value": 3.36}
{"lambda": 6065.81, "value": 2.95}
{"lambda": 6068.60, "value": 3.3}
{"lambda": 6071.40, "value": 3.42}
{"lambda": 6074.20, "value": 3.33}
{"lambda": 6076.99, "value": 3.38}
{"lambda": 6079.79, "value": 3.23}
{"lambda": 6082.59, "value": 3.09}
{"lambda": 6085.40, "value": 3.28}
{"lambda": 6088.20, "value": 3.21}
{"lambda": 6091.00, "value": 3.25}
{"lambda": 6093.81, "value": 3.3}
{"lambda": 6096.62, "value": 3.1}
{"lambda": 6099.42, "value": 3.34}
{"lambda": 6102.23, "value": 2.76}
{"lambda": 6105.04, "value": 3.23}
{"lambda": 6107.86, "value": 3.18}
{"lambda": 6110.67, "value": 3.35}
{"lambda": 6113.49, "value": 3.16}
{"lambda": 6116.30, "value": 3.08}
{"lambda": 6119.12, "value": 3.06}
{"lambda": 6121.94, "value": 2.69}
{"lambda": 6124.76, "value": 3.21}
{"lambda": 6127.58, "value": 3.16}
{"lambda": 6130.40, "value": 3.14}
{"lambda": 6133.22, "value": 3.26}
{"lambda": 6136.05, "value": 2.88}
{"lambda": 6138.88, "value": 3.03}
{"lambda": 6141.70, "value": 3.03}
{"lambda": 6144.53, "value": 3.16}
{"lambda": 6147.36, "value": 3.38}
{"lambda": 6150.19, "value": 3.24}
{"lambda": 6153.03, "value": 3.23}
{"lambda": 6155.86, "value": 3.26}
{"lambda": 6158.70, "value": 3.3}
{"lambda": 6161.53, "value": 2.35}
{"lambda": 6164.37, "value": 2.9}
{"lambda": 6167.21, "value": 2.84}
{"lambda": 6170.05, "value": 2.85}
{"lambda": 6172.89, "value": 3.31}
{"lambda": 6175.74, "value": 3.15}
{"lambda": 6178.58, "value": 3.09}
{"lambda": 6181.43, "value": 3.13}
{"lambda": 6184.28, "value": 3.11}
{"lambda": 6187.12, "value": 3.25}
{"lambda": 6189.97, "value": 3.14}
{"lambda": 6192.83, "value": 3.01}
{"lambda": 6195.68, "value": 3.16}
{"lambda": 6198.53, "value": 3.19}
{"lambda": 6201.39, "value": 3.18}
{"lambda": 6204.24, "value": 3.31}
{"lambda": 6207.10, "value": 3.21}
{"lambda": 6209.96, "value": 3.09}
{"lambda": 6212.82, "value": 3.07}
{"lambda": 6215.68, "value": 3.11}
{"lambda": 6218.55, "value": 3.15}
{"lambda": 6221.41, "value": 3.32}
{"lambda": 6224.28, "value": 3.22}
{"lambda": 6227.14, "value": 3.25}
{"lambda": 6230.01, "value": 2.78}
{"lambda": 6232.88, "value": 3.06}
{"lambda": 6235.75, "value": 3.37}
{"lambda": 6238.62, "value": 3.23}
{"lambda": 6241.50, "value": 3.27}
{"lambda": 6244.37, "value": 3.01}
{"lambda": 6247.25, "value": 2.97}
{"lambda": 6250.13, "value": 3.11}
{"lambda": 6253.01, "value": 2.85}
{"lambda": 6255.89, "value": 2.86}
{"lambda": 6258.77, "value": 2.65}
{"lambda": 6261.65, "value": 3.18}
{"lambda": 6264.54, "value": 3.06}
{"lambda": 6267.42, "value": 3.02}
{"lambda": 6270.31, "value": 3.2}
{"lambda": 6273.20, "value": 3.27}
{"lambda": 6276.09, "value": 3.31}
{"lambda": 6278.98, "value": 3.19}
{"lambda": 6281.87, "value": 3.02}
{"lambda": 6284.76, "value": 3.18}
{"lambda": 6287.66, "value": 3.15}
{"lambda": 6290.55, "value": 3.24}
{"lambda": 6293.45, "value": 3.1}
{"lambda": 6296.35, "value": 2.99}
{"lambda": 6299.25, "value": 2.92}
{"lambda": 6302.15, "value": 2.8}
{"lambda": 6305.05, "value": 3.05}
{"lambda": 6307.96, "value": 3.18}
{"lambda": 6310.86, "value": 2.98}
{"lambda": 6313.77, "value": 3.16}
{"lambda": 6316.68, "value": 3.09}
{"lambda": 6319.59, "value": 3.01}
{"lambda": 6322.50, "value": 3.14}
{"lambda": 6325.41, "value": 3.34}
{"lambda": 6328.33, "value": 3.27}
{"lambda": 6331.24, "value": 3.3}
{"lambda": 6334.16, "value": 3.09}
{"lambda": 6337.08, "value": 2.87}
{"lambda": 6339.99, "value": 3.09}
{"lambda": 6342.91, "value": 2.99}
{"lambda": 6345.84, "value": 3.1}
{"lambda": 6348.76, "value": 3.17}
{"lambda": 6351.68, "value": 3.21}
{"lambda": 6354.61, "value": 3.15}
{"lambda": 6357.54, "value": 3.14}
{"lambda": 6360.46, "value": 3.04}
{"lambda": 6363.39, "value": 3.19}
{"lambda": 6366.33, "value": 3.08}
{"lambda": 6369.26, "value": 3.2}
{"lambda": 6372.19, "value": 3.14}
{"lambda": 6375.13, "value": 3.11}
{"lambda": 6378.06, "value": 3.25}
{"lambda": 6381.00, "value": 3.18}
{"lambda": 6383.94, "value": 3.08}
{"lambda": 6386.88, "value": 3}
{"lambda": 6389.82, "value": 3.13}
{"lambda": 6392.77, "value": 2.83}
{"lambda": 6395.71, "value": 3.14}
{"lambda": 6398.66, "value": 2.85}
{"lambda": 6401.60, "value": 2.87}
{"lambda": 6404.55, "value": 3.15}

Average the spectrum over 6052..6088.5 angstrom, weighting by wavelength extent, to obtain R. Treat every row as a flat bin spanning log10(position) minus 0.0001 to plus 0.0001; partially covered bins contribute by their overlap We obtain 3.26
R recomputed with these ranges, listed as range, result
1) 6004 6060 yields 3.26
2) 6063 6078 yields 3.28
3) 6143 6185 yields 3.09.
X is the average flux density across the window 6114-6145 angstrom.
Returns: 3.06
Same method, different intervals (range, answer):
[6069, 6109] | 3.22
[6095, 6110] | 3.14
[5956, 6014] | 3.26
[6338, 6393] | 3.11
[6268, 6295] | 3.18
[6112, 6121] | 3.08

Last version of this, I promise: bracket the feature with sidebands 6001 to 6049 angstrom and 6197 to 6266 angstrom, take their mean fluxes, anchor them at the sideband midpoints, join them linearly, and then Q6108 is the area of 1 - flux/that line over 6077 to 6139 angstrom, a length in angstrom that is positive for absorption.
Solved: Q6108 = 0.92 angstrom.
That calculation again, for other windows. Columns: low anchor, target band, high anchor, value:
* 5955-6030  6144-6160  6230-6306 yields -0.6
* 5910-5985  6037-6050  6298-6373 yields -0.4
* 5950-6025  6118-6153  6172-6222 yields 0.8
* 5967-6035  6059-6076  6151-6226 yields -0.5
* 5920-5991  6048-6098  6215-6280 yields -0.8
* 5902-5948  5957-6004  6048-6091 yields 0.2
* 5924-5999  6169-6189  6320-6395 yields 0.4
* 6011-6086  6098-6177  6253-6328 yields 2.7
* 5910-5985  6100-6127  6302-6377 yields 1.1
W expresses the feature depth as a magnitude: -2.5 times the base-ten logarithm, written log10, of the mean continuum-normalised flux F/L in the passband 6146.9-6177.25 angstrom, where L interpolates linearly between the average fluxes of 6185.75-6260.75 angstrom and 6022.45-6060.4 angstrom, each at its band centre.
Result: 0.04 mag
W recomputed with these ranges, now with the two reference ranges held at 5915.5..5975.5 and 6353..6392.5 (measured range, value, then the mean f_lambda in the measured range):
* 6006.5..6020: 0.026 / 3.2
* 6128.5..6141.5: 0.049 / 3.08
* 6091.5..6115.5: 0.019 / 3.18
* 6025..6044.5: -0.012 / 3.3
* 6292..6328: 0.027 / 3.07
